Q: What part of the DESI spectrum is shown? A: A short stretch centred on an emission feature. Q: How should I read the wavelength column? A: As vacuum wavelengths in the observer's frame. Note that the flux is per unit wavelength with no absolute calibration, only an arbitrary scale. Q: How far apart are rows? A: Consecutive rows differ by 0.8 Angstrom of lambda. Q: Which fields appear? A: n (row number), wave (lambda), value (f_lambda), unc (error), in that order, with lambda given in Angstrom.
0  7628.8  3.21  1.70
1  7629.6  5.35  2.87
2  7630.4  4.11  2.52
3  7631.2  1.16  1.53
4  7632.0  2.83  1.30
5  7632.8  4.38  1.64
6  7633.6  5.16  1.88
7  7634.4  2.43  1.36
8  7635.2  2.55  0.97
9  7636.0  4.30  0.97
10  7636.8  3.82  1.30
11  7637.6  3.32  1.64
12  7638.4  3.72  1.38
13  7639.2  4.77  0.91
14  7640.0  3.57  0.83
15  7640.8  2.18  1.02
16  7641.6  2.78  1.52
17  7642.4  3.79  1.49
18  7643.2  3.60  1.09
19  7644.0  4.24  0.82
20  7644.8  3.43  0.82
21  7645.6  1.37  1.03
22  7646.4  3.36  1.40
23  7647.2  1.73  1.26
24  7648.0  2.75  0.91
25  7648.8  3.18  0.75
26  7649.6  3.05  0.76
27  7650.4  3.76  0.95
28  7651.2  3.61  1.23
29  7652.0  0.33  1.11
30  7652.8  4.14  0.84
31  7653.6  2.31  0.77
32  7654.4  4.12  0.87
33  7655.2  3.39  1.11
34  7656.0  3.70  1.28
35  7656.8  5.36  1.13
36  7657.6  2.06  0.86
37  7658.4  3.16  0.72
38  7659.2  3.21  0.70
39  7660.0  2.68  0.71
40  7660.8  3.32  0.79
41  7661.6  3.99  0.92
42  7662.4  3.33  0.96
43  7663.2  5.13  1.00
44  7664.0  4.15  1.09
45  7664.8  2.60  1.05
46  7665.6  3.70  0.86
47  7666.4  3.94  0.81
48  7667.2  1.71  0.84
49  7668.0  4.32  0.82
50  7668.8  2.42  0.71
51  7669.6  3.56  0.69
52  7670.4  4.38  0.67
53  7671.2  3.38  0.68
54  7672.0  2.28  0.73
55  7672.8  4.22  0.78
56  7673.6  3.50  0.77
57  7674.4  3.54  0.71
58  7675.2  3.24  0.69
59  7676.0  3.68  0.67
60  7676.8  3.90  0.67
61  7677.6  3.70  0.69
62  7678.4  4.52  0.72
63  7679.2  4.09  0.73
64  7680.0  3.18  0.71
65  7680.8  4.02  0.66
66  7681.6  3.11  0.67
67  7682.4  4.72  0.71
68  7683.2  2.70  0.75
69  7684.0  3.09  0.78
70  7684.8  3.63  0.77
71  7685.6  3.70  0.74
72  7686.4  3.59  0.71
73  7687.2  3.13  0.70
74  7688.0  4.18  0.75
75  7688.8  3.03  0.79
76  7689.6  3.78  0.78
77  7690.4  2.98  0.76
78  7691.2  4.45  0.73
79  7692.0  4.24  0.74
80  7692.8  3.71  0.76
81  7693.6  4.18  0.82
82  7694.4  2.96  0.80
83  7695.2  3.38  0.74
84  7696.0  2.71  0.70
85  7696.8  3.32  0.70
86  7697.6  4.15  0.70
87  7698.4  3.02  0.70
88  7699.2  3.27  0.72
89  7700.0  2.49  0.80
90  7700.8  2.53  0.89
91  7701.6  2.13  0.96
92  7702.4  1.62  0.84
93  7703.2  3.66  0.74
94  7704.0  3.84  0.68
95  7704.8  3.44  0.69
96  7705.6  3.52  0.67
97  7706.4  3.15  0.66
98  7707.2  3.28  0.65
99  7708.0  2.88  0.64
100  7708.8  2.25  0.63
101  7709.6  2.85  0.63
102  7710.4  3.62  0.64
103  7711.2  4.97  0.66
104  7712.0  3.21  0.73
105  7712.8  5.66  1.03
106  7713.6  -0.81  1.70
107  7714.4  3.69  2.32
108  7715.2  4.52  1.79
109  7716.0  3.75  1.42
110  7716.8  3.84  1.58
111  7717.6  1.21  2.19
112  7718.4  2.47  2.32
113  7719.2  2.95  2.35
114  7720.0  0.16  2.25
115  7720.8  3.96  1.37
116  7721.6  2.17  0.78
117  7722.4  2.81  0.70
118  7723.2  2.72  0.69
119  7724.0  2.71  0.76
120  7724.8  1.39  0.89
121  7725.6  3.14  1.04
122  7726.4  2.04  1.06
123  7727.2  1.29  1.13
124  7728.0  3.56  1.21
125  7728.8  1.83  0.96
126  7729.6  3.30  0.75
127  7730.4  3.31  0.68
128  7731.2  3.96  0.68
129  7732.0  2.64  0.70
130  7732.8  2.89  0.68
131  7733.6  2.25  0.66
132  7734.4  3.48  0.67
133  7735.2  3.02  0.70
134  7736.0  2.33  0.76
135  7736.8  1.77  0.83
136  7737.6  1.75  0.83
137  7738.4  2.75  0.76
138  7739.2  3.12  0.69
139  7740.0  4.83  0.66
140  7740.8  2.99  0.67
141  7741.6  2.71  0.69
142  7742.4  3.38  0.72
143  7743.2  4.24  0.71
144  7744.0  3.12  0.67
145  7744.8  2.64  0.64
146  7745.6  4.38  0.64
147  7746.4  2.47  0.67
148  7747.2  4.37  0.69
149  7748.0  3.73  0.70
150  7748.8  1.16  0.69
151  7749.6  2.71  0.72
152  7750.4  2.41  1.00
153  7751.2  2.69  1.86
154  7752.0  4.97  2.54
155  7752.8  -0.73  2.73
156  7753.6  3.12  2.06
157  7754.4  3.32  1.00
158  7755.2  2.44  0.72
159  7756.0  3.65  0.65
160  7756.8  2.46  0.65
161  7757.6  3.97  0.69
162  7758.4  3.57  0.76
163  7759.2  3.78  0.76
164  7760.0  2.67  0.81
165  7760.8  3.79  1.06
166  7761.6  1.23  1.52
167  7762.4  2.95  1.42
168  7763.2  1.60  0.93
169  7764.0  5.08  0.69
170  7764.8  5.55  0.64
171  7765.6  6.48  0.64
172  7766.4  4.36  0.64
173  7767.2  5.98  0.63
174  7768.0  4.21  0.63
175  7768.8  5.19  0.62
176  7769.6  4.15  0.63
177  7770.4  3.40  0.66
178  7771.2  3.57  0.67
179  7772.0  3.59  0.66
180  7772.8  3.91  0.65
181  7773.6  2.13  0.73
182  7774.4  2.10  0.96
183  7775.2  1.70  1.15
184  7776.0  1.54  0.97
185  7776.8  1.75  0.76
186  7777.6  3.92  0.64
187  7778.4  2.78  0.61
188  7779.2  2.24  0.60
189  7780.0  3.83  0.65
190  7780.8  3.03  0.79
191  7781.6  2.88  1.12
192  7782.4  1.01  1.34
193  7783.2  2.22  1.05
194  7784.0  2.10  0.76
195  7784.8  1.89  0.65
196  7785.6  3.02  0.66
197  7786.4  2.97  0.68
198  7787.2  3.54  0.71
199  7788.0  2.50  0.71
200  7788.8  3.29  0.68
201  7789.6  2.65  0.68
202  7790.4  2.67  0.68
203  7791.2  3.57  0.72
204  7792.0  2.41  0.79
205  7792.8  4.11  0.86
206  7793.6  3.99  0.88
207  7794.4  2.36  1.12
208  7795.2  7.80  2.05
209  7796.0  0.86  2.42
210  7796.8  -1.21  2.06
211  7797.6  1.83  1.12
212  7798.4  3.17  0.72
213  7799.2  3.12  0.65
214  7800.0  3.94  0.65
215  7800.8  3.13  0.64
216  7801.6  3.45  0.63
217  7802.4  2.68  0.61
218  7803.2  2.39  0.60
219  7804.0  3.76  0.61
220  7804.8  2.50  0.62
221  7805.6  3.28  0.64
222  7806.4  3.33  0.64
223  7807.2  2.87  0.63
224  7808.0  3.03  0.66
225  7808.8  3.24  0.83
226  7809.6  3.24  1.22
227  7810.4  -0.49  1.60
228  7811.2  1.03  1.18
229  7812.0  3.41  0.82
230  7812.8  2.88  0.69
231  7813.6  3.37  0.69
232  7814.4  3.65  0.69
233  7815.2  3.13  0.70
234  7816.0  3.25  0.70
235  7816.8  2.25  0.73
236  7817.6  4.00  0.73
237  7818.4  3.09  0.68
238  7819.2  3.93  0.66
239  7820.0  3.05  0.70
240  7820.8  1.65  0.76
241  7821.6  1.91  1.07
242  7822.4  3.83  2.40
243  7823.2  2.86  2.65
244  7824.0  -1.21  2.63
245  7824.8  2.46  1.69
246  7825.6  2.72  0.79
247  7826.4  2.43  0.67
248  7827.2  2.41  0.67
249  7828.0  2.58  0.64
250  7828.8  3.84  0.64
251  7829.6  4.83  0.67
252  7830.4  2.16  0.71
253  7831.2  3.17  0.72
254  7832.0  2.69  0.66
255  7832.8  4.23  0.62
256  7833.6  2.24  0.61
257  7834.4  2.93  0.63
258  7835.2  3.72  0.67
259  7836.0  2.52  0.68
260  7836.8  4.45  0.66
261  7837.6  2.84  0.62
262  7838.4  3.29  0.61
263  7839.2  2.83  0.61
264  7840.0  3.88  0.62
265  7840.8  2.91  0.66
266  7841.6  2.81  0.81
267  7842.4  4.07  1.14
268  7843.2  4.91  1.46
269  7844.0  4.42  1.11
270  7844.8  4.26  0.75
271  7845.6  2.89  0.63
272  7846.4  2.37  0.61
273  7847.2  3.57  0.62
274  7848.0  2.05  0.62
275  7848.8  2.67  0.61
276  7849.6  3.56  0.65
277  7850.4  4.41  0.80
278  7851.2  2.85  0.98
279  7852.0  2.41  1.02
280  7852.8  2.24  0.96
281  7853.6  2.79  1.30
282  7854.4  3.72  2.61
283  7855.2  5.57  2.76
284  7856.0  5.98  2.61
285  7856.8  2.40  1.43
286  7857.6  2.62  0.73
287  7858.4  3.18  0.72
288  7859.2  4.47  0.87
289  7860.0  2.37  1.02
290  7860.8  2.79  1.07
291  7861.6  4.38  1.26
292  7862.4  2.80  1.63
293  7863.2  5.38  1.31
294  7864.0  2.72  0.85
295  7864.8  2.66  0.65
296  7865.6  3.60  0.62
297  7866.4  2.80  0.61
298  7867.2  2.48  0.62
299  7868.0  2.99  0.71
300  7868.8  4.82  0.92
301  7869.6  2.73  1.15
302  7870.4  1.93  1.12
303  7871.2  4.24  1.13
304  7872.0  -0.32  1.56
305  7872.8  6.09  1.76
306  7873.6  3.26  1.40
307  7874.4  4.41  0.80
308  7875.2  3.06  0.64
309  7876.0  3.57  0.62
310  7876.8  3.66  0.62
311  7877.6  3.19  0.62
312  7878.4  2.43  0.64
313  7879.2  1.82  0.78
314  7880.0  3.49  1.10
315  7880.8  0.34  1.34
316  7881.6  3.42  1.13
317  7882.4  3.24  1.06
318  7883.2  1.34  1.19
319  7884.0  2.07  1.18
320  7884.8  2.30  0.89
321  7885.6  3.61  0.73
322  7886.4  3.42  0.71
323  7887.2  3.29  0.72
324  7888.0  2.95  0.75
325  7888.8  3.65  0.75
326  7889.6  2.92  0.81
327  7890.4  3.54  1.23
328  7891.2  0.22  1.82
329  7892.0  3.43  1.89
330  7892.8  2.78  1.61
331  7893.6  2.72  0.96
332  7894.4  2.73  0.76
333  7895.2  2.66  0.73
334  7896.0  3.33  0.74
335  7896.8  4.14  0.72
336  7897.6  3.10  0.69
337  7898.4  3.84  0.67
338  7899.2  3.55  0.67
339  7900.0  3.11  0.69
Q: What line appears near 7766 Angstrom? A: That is [O III] 5007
